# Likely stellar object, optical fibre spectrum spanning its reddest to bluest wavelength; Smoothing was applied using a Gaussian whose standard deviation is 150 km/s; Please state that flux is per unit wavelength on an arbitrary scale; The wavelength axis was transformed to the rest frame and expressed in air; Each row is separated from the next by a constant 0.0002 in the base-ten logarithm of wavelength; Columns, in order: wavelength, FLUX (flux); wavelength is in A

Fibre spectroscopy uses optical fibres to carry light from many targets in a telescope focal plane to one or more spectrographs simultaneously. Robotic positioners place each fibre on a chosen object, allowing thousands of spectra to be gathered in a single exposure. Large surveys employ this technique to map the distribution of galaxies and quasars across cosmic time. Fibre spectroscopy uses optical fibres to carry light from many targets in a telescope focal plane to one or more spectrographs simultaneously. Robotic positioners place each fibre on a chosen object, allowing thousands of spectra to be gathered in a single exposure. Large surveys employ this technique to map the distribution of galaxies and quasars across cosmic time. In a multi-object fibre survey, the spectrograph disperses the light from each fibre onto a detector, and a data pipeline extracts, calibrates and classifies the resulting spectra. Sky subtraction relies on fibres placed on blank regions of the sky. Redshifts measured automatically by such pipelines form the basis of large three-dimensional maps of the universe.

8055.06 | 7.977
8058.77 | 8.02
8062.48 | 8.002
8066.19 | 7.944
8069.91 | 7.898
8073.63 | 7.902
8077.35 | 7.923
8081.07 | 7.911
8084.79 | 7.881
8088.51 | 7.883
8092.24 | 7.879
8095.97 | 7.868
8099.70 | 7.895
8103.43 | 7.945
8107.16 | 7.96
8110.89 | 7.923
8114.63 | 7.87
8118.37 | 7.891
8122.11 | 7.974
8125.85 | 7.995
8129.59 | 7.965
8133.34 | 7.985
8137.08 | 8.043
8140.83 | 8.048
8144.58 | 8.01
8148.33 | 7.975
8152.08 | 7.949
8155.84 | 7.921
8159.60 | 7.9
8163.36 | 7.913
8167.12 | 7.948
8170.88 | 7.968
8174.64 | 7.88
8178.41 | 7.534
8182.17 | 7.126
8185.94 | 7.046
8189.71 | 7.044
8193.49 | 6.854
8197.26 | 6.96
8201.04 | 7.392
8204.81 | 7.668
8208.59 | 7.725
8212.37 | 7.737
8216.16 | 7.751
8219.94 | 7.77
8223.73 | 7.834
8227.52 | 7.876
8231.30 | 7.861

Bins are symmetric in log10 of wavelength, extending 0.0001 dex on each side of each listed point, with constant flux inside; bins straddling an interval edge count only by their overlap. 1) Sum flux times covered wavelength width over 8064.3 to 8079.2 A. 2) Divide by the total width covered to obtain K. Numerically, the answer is 7.91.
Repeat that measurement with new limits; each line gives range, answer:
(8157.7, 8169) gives 7.92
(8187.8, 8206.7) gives 7.18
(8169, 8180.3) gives 7.8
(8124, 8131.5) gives 7.98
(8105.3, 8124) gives 7.92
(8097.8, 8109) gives 7.94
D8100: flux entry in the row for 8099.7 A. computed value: 7.895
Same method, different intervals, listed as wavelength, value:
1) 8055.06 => 7.977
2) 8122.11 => 7.974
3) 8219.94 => 7.77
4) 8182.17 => 7.126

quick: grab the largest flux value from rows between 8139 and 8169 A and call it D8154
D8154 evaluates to 8.048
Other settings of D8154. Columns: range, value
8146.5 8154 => 7.975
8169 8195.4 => 7.968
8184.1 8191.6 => 7.046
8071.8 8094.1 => 7.923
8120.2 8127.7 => 7.995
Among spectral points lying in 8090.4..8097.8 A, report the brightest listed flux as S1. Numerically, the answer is 7.879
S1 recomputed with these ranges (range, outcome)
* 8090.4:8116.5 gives 7.96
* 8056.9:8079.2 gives 8.02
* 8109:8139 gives 8.043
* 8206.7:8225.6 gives 7.834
